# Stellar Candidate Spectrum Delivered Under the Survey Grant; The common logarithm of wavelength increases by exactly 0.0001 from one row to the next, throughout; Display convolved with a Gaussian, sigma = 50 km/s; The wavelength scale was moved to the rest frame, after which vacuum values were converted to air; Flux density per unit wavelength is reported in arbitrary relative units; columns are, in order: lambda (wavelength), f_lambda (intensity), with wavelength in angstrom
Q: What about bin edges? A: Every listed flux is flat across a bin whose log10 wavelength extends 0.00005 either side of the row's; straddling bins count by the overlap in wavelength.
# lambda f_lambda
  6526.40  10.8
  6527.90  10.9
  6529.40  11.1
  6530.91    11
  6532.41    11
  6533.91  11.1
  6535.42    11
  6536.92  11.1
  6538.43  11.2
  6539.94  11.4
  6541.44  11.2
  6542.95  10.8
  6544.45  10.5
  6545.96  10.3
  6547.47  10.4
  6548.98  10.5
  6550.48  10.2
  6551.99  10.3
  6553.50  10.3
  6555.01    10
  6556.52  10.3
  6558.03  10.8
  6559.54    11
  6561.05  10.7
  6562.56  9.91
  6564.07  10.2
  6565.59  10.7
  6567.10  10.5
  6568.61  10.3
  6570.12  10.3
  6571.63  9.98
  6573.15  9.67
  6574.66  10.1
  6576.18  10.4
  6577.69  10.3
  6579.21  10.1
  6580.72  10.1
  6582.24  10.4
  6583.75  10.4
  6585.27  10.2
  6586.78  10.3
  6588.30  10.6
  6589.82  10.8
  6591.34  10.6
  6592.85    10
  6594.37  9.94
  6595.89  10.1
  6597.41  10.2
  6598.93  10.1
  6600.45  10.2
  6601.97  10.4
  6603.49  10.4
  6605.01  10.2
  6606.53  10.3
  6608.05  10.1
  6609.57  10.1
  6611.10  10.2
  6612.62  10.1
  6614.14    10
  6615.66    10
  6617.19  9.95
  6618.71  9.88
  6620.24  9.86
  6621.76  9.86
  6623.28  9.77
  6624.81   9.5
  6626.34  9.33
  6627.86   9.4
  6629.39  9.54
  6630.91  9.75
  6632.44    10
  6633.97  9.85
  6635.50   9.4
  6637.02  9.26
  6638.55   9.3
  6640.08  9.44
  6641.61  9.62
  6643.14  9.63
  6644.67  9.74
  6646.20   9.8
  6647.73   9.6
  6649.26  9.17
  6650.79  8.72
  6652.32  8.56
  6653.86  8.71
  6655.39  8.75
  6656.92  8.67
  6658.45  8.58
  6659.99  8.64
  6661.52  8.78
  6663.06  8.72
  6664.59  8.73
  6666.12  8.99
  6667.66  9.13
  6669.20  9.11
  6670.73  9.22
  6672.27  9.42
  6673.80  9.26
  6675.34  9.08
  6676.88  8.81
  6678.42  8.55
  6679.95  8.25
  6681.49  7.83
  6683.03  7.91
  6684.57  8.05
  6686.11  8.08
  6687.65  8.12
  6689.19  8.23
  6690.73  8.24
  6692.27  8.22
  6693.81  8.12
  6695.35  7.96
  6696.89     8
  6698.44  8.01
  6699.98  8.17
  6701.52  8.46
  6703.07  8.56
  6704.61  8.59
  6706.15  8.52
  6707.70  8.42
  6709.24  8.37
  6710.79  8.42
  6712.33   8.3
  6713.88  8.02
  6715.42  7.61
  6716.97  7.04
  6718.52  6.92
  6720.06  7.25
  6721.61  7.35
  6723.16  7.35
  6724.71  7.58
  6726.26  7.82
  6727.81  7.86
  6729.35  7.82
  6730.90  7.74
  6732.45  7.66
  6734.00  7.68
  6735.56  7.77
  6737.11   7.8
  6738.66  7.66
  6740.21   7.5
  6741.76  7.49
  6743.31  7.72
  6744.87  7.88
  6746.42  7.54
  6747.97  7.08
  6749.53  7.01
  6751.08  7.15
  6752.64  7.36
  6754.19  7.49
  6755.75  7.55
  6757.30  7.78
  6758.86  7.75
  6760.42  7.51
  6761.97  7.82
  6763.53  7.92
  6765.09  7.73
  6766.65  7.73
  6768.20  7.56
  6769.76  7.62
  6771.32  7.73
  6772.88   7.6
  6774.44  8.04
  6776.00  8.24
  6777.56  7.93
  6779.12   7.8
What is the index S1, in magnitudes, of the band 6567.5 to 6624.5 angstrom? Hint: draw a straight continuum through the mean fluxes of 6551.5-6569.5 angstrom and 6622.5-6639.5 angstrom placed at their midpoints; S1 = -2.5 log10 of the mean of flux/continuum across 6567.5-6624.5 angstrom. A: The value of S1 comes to -0.02 mag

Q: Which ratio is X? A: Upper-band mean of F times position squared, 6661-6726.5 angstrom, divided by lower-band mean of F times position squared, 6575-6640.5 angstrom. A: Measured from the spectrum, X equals 0.85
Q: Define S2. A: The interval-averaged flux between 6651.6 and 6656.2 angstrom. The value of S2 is 8.67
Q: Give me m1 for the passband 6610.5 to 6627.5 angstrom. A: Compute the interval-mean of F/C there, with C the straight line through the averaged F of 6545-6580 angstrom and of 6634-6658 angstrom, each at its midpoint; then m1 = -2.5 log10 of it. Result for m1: -0.03 mag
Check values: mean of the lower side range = 10.3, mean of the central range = 9.85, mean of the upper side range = 9.24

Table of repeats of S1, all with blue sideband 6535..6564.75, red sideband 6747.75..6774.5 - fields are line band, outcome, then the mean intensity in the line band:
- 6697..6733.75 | 0.04 mag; 7.9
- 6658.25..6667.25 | 0.03 mag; 8.76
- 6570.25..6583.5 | 0.01 mag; 10.1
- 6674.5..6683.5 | 0.04 mag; 8.42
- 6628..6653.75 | -0.02 mag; 9.44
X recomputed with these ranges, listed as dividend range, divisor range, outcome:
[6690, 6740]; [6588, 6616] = 0.80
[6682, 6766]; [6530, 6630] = 0.79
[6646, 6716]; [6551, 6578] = 0.86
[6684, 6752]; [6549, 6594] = 0.79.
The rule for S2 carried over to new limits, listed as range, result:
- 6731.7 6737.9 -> 7.72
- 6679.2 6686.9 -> 8.02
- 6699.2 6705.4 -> 8.45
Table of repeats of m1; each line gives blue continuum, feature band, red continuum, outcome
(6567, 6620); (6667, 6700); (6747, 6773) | 0.041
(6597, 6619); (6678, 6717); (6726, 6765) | 0.042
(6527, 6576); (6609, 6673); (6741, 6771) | -0.015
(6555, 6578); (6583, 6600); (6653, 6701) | -0.039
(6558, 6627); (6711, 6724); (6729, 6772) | 0.087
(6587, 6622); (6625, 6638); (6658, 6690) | 0.002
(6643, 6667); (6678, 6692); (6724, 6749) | 0.046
